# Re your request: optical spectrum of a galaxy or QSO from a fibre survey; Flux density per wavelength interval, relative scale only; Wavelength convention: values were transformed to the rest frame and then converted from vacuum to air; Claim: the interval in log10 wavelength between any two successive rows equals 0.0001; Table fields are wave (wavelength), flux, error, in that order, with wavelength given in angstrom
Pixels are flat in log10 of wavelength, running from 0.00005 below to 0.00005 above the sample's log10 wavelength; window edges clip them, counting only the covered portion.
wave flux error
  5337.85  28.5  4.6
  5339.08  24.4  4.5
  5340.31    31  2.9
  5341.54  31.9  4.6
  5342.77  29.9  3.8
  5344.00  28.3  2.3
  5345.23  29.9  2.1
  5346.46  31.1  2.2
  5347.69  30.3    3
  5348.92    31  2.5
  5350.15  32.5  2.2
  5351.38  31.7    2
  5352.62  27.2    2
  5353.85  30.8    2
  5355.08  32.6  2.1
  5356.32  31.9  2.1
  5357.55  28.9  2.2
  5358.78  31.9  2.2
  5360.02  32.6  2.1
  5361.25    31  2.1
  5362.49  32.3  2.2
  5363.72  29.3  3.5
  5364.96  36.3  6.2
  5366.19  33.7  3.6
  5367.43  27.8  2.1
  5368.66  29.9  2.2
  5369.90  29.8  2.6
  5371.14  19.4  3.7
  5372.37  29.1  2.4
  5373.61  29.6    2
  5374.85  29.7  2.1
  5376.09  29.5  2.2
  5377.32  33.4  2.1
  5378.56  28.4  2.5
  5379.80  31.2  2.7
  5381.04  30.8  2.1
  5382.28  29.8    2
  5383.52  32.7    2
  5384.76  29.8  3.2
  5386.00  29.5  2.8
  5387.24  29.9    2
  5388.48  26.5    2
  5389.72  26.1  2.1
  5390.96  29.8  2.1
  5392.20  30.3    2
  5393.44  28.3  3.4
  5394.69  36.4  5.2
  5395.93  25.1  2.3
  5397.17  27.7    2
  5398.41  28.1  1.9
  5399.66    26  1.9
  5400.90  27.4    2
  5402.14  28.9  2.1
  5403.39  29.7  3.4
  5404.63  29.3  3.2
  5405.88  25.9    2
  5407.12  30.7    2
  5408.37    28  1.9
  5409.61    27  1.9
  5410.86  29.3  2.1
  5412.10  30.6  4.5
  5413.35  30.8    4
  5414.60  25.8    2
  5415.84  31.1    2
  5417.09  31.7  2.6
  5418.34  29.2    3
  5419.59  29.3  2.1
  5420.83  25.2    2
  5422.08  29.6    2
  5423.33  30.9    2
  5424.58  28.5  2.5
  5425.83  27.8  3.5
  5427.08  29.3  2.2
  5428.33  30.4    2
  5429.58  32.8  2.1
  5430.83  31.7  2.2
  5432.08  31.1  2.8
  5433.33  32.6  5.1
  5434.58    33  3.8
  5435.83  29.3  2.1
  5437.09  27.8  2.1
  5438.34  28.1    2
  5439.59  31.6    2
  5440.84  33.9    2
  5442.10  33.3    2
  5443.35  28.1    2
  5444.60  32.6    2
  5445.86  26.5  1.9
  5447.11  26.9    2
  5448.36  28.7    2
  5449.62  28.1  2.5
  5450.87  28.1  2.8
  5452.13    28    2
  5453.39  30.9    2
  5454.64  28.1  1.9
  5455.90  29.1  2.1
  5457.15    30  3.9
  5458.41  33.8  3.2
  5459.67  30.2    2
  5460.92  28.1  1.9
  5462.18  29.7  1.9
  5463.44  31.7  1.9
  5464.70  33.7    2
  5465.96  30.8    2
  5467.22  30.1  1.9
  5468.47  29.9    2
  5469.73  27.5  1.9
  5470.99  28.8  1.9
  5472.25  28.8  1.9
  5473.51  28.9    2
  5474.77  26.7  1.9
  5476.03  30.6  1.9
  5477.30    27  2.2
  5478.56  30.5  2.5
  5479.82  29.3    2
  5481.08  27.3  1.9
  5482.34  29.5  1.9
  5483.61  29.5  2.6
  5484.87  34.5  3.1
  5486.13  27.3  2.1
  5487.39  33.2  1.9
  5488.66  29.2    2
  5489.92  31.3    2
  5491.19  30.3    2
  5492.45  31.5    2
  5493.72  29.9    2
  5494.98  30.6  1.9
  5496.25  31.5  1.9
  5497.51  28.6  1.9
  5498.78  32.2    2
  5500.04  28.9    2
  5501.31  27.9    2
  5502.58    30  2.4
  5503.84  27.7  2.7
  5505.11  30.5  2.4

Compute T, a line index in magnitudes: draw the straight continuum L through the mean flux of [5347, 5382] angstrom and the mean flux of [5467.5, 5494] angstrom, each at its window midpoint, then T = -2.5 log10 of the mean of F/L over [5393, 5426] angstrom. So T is 0.05 mag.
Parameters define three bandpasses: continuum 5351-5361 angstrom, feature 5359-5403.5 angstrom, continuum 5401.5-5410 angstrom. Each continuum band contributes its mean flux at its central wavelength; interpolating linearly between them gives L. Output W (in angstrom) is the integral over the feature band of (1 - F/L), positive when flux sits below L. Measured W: 0.1 angstrom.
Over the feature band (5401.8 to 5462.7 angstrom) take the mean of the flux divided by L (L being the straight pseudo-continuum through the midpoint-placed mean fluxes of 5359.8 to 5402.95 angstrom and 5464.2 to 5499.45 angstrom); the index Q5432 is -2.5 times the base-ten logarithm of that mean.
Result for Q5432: 0.01 mag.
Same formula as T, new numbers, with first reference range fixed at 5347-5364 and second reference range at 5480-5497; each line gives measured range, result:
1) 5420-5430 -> 0.05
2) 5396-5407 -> 0.11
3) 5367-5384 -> 0.06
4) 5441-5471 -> 0.03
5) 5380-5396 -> 0.04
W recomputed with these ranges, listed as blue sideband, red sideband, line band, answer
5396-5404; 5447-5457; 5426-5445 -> -1.72 angstrom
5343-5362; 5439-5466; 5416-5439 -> 0.23 angstrom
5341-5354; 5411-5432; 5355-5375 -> -0.04 angstrom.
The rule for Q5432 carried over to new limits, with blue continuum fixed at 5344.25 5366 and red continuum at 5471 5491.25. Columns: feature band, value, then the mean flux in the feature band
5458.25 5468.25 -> -0.037 mag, 30.8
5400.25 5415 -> 0.070 mag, 28.7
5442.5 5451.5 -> 0.054 mag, 28.6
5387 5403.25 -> 0.081 mag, 28.5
